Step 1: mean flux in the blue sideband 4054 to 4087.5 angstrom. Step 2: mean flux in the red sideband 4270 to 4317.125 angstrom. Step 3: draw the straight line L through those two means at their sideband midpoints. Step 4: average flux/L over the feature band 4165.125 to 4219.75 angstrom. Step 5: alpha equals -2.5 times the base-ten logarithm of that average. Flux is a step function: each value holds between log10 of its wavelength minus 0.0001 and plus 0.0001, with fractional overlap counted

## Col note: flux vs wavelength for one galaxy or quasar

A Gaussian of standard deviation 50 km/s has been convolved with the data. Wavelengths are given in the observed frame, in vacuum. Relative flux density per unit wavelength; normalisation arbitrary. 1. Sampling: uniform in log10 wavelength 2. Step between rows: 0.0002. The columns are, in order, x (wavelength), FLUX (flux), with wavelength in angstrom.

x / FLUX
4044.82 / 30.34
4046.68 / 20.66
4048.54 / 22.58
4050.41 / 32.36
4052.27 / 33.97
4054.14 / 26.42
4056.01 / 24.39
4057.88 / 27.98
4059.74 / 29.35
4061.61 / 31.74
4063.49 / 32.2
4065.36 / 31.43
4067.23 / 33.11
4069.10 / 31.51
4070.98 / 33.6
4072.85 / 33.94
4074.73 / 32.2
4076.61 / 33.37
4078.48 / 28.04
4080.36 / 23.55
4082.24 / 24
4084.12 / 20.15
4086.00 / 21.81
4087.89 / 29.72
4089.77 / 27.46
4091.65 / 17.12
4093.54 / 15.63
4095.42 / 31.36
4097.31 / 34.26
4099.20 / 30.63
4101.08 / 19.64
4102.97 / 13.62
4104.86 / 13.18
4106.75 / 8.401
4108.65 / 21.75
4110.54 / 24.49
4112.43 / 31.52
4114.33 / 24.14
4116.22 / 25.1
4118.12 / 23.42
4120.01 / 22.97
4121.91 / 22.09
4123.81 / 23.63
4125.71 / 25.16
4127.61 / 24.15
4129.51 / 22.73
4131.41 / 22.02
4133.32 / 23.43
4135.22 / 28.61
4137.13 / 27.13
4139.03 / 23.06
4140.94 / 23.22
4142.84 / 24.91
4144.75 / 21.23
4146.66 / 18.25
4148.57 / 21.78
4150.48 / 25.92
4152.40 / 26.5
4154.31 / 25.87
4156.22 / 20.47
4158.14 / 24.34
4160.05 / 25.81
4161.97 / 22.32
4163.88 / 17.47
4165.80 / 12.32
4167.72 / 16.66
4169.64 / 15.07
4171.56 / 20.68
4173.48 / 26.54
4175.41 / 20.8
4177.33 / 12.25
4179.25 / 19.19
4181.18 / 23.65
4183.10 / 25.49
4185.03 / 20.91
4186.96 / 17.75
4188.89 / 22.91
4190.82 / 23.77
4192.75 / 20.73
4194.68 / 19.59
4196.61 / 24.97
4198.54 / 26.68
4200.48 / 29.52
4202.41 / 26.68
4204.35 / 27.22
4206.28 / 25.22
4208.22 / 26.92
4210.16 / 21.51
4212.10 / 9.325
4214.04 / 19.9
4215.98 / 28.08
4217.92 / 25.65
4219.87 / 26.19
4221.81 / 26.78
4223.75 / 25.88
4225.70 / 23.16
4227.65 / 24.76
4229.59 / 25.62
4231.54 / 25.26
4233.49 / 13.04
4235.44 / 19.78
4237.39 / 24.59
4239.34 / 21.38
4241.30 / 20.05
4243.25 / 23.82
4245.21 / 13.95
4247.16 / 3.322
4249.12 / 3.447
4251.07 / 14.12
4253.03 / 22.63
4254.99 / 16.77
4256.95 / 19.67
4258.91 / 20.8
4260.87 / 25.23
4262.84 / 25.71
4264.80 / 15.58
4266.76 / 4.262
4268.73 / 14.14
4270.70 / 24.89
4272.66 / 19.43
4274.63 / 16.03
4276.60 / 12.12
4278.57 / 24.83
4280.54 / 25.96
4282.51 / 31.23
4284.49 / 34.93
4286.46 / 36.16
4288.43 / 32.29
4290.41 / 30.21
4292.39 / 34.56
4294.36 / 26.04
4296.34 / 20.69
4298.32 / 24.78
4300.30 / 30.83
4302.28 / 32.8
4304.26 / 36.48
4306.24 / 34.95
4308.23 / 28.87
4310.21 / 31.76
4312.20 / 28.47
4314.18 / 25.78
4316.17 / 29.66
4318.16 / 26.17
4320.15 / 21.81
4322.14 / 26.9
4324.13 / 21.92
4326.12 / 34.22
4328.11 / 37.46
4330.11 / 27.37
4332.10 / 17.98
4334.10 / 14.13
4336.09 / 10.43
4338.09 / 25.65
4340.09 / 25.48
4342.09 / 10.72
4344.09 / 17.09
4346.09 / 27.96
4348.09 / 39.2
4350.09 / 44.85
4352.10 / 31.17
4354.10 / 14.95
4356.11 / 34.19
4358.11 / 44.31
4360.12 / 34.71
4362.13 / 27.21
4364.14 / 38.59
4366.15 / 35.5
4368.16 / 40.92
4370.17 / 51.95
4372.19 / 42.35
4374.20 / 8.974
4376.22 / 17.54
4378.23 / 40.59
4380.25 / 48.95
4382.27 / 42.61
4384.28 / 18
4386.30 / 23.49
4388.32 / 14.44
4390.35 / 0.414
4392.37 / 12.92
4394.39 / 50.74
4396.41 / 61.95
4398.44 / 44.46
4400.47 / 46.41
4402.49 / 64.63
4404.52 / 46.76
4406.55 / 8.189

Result 0.28 mag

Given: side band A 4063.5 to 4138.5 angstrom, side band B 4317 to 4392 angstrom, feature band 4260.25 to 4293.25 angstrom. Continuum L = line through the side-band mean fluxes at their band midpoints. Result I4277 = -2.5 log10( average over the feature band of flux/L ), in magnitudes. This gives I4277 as 0.14 mag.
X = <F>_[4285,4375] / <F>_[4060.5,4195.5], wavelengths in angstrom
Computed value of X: 1.24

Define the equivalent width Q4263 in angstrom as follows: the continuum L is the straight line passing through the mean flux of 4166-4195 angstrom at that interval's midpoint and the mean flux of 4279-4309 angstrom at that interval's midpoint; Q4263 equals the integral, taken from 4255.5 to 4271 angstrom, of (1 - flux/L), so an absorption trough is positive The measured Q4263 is 5.2 angstrom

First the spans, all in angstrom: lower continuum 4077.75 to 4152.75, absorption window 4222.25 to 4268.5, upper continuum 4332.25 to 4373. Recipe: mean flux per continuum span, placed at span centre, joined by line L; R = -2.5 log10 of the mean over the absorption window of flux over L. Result 0.39 mag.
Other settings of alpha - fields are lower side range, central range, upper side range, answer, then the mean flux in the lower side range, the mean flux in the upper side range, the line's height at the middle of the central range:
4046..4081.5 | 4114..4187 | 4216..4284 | 0.138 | 29.6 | 20.2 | 25.3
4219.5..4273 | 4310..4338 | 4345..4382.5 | 0.173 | 19.4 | 34.9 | 29.6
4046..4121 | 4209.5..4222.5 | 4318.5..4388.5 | 0.225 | 26.1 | 29.1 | 27.6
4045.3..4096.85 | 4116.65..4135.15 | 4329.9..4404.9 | 0.206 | 27.8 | 31.5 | 28.5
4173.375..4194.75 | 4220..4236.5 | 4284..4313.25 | 0.069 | 21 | 30.9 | 24.8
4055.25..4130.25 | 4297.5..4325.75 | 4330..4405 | 0.056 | 25.6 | 31.5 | 30.3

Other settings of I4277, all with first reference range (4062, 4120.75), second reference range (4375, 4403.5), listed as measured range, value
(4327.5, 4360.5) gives 0.24 mag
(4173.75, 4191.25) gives 0.33 mag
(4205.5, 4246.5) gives 0.31 mag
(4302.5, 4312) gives -0.02 mag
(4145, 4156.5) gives 0.18 mag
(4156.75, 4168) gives 0.35 mag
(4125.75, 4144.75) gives 0.12 mag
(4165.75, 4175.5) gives 0.42 mag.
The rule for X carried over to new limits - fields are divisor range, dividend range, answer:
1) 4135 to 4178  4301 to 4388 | 1.36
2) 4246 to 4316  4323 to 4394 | 1.18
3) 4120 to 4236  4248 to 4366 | 1.13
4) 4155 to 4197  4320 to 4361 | 1.30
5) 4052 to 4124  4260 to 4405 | 1.12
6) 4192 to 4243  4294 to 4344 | 1.11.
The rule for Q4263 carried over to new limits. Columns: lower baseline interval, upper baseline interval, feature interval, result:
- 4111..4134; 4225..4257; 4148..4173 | 1.28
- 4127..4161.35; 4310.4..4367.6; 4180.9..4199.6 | 1.61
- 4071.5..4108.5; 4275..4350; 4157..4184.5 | 5.47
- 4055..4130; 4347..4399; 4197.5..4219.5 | 3.39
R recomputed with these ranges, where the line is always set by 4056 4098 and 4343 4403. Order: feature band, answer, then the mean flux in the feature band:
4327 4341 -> 0.406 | 22.7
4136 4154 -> 0.238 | 23.7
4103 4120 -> 0.337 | 21.2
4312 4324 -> 0.249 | 26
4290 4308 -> 0.079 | 30.1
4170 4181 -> 0.448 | 19.9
